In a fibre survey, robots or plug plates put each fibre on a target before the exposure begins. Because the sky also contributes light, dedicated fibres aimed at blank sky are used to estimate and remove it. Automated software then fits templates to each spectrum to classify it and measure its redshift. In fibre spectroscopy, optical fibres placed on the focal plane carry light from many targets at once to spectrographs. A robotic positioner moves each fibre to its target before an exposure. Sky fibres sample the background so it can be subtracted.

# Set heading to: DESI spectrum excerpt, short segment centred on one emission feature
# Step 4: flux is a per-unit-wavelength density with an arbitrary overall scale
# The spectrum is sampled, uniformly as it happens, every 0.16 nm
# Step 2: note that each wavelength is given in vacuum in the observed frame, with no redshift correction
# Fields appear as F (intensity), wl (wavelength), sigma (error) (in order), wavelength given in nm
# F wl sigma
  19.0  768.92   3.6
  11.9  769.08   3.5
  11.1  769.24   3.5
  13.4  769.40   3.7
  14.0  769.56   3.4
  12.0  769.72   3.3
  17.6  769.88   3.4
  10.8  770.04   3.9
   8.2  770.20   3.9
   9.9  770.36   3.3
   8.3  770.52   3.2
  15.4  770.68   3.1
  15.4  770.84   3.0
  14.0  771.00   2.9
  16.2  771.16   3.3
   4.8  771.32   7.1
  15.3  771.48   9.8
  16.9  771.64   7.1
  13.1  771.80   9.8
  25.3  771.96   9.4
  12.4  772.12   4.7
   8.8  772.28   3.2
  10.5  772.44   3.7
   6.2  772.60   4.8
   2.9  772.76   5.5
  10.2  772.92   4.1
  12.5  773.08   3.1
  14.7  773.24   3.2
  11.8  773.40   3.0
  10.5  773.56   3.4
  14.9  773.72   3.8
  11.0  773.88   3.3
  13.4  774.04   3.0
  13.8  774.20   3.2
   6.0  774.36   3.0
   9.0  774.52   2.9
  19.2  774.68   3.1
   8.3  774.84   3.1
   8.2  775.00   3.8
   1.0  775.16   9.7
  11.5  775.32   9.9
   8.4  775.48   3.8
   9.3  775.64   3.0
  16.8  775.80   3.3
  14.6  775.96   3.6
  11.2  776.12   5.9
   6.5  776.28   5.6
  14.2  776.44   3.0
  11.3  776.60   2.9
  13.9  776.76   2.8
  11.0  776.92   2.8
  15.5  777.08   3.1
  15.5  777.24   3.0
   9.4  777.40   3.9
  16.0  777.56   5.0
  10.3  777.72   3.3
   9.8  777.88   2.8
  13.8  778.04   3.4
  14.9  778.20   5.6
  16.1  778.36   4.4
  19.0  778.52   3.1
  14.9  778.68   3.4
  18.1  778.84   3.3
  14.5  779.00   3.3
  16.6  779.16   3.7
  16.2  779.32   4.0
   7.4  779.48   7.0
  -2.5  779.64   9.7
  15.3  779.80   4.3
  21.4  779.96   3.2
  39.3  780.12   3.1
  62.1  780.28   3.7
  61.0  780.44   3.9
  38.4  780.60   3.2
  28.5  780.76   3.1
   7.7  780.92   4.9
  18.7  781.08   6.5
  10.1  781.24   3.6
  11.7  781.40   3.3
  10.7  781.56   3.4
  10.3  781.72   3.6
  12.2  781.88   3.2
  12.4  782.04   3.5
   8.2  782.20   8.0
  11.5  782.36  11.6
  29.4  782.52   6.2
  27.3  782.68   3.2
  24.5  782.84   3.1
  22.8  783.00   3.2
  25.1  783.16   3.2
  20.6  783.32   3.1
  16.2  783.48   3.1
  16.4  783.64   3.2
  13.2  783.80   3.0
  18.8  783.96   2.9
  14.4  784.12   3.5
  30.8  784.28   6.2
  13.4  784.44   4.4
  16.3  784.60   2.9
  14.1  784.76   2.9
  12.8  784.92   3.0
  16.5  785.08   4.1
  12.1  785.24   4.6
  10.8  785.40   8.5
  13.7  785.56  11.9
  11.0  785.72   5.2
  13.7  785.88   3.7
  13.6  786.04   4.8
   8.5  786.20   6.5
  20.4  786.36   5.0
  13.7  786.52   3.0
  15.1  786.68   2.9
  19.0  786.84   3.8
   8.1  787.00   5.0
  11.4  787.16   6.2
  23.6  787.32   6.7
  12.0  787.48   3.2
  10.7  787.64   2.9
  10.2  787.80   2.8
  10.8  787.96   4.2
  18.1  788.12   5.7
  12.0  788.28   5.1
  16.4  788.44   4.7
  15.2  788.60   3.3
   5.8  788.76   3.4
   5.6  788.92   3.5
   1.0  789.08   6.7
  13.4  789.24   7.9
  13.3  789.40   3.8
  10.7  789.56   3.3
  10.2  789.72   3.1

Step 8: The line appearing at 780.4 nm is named H-alpha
